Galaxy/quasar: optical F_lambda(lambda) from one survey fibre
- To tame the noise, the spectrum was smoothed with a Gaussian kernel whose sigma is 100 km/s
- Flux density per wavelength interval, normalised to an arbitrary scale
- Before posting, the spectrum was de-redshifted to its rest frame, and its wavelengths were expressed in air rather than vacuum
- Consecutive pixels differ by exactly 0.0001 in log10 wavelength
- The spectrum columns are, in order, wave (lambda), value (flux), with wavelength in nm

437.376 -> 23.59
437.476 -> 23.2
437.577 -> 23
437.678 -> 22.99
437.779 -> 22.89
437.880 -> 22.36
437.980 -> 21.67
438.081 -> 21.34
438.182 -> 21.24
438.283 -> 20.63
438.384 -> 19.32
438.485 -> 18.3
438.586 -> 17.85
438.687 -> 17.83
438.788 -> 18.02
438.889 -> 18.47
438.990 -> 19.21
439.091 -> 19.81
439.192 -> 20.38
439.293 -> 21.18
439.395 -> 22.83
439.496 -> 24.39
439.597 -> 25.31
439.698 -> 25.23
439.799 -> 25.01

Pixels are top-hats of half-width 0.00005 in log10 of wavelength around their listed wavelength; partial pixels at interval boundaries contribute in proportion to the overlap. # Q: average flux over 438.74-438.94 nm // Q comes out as 18.3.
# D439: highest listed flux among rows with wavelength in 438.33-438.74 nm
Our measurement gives 19.32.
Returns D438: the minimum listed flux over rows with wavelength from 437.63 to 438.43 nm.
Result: 19.32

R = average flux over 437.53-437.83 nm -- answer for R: 22.9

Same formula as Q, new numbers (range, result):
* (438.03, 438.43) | 20.6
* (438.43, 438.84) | 18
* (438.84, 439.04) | 18.8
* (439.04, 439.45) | 21.1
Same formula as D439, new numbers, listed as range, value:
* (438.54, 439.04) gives 19.21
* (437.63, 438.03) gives 22.99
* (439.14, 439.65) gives 25.31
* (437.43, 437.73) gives 23.2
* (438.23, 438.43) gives 20.63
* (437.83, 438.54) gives 22.36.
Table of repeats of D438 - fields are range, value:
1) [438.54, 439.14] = 17.83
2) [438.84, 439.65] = 18.47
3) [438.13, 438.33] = 20.63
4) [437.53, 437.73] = 22.99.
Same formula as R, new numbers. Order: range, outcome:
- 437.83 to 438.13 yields 21.8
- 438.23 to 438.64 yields 19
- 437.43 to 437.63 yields 23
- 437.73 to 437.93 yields 22.6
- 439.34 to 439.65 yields 24.1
